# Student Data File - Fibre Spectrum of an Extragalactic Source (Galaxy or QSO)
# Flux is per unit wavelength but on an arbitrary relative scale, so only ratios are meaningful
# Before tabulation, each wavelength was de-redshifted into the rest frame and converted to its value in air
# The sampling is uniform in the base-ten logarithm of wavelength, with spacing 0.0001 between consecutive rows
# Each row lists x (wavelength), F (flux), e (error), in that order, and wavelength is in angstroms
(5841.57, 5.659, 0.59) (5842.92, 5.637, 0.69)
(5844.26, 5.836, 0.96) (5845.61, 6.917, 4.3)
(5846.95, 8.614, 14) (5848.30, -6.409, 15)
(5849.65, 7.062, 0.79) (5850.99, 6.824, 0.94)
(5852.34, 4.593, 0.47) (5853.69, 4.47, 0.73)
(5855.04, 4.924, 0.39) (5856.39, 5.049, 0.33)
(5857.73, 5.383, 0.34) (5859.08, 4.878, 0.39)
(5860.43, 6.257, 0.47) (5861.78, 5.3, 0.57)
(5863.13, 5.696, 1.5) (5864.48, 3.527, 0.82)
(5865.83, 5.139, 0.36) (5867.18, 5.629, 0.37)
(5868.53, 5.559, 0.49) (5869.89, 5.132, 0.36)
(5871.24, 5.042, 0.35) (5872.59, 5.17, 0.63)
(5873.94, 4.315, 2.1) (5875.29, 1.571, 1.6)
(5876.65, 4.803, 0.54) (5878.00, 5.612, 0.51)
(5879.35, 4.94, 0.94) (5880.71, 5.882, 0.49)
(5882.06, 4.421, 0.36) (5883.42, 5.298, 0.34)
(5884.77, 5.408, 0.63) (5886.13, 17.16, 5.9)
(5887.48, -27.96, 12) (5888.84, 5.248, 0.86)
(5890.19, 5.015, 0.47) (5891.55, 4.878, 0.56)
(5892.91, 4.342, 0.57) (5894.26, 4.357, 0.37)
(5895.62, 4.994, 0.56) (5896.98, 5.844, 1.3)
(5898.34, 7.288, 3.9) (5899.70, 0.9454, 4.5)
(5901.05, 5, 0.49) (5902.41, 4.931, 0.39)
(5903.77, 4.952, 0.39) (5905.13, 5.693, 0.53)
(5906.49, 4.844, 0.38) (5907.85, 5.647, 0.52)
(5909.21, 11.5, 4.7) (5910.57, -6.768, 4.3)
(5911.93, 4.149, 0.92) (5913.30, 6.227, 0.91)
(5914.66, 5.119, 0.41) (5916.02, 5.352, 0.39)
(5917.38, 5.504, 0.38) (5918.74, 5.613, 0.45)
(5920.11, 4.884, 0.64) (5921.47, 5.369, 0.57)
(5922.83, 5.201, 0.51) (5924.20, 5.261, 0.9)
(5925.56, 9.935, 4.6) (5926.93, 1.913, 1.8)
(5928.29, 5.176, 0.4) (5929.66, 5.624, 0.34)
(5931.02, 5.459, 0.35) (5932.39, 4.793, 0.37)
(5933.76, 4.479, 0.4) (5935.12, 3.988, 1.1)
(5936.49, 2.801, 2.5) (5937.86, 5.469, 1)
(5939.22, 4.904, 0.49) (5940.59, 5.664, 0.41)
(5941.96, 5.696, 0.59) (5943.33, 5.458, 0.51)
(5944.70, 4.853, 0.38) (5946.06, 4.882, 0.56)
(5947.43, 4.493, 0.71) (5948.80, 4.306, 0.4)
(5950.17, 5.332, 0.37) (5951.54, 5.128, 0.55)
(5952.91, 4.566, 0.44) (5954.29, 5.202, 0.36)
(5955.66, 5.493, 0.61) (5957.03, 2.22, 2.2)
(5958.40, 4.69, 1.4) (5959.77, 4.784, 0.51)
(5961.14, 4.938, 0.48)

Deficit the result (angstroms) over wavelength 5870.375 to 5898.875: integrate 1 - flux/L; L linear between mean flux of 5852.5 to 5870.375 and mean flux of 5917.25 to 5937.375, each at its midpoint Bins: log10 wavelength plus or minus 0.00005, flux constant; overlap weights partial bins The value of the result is 6.3 angstroms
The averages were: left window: 5.13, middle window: 3.97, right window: 5.06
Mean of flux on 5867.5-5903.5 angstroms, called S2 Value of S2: 4.07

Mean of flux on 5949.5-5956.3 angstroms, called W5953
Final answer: 5.14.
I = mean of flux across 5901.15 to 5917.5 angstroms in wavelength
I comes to 4.74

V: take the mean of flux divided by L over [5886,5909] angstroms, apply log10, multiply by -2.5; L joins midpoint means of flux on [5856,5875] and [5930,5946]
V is 0.37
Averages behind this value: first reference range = 5.08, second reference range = 4.89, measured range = 3.56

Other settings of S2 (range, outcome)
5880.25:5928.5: 4.39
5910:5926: 4.65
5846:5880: 4.78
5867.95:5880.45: 4.71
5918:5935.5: 5.23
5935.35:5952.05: 4.89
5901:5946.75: 4.99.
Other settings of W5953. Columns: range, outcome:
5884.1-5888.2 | -1.75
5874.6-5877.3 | 3.17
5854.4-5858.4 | 5.13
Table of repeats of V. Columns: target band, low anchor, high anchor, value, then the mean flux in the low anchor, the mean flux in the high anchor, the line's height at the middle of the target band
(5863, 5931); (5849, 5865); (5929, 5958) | 0.13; 5.35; 4.8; 5.09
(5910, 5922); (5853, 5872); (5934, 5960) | 0.21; 5.14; 4.73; 4.88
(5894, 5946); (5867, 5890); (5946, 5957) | -0.15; 3.7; 4.76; 4.31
